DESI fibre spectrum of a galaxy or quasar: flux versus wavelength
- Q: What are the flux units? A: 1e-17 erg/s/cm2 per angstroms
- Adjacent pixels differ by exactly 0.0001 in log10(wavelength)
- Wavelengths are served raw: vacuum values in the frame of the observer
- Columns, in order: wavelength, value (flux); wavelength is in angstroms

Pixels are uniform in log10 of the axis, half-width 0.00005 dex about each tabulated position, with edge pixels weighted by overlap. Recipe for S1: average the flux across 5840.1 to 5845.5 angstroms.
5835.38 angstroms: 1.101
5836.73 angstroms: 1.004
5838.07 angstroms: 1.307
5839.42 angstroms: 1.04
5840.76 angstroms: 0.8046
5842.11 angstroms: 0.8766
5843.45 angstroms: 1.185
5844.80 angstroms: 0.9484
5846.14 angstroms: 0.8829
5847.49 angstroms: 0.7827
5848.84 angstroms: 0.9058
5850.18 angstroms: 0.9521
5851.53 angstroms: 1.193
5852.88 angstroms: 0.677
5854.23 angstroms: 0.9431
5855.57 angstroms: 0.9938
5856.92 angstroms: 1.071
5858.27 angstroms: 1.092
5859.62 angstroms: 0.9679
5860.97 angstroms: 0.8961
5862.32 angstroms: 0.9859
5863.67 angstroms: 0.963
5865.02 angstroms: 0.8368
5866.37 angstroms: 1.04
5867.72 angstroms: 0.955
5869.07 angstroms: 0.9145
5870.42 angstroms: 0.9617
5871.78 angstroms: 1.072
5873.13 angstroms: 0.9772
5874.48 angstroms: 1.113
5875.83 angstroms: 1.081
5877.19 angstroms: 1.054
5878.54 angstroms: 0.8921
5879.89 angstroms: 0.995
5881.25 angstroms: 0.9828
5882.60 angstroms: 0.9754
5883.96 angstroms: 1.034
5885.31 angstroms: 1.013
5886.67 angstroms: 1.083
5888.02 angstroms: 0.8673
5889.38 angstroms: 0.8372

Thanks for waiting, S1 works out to 0.954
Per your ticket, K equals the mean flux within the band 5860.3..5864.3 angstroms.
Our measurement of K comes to 0.948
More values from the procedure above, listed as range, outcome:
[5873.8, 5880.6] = 1.03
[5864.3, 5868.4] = 0.945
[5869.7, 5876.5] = 1.04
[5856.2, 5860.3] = 1.04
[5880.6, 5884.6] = 0.997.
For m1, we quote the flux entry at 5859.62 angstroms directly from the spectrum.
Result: 0.9679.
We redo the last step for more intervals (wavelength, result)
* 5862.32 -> 0.9859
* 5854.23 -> 0.9431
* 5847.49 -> 0.7827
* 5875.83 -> 1.081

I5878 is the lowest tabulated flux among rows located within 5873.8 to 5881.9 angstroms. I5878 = 0.8921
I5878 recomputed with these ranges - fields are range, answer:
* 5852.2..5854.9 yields 0.677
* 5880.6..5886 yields 0.9754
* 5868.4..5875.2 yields 0.9145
